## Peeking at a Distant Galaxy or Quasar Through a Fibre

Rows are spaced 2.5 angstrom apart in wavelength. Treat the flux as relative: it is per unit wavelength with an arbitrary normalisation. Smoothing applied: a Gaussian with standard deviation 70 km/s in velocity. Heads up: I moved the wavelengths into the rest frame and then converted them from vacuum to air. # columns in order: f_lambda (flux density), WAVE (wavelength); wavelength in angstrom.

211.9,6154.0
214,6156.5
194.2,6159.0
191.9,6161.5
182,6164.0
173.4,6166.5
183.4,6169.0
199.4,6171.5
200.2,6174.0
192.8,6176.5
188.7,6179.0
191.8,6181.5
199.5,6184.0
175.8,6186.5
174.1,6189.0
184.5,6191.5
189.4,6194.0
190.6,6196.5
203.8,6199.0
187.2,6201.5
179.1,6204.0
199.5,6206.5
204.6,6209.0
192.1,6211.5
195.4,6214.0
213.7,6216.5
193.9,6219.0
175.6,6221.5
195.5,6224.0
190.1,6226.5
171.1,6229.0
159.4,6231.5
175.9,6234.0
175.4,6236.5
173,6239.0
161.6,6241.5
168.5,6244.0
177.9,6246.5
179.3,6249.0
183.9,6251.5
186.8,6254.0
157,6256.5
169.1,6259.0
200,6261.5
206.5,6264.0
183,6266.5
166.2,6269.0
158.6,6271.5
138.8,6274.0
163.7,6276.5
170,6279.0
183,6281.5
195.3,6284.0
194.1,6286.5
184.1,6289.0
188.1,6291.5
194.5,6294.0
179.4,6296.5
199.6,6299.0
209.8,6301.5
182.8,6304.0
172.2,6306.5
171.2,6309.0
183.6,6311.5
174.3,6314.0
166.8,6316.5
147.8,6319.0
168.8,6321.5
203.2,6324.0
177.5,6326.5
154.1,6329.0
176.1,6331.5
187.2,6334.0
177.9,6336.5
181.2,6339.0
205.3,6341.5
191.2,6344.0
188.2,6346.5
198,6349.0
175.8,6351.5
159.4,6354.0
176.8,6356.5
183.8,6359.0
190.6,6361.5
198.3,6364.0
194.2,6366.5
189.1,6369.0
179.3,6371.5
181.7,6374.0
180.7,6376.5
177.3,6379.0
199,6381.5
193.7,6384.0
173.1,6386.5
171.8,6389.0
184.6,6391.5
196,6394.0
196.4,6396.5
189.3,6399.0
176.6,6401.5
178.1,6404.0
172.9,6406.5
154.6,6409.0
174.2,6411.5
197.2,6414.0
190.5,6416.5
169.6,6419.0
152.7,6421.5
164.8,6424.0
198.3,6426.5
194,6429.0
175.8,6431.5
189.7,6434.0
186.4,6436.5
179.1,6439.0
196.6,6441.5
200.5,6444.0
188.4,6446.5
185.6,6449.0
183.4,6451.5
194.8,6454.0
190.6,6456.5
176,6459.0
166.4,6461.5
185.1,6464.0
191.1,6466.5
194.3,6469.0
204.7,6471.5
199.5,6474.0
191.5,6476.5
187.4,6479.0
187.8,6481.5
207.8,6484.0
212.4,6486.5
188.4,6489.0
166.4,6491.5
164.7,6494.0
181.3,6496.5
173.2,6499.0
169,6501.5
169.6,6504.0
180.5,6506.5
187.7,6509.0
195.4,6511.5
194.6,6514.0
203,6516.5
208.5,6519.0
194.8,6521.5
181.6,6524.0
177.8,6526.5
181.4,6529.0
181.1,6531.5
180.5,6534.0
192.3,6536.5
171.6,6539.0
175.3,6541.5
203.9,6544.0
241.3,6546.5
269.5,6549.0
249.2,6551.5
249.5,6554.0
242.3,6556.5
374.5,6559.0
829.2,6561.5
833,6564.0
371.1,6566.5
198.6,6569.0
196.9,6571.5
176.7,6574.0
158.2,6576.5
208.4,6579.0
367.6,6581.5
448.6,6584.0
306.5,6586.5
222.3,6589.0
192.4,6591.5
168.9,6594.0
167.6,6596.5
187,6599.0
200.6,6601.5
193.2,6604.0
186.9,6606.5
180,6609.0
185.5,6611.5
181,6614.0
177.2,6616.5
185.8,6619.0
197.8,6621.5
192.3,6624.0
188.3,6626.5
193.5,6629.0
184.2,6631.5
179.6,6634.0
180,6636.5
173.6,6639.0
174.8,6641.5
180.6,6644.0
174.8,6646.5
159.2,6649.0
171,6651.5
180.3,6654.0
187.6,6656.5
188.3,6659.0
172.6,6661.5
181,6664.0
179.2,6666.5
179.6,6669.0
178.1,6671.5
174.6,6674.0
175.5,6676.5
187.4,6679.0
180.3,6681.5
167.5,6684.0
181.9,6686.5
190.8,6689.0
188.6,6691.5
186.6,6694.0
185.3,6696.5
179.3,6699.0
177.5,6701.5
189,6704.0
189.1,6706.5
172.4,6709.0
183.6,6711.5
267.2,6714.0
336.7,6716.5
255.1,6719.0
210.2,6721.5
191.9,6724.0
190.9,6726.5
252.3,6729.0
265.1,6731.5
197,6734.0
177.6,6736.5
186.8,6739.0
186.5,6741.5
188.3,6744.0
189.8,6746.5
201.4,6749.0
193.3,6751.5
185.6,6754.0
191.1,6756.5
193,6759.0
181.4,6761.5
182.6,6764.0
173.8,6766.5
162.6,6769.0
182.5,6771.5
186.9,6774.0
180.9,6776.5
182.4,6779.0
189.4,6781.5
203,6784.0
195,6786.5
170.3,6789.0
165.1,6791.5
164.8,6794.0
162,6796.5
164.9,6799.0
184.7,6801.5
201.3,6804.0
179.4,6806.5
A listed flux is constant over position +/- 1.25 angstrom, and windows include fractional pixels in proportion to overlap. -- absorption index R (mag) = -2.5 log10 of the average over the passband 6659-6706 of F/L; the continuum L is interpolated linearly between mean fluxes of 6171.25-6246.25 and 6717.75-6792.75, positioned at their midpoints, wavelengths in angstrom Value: 0.07 mag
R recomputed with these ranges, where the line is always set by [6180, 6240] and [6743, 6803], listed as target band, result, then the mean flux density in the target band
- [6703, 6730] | -0.209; 222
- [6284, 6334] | 0.032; 181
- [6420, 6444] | 0.015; 183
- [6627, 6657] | 0.031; 178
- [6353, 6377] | 0.013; 184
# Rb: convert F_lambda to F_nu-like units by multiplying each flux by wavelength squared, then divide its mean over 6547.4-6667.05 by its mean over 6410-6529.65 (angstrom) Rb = 1.32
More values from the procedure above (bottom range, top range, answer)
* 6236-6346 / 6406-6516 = 1.09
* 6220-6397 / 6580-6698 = 1.19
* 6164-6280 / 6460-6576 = 1.38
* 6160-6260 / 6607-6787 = 1.20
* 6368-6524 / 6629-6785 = 1.11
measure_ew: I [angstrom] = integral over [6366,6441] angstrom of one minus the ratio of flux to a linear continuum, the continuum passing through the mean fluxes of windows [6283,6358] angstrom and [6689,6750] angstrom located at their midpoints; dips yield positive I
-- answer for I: 2.0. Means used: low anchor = 182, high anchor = 206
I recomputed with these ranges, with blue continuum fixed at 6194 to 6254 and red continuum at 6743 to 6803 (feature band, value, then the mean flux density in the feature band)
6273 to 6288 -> 0.8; 175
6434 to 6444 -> -0.3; 189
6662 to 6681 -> 0.4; 179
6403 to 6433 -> 1.1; 177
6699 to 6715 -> -1.0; 194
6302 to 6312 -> 0.3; 179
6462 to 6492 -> -1.5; 193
